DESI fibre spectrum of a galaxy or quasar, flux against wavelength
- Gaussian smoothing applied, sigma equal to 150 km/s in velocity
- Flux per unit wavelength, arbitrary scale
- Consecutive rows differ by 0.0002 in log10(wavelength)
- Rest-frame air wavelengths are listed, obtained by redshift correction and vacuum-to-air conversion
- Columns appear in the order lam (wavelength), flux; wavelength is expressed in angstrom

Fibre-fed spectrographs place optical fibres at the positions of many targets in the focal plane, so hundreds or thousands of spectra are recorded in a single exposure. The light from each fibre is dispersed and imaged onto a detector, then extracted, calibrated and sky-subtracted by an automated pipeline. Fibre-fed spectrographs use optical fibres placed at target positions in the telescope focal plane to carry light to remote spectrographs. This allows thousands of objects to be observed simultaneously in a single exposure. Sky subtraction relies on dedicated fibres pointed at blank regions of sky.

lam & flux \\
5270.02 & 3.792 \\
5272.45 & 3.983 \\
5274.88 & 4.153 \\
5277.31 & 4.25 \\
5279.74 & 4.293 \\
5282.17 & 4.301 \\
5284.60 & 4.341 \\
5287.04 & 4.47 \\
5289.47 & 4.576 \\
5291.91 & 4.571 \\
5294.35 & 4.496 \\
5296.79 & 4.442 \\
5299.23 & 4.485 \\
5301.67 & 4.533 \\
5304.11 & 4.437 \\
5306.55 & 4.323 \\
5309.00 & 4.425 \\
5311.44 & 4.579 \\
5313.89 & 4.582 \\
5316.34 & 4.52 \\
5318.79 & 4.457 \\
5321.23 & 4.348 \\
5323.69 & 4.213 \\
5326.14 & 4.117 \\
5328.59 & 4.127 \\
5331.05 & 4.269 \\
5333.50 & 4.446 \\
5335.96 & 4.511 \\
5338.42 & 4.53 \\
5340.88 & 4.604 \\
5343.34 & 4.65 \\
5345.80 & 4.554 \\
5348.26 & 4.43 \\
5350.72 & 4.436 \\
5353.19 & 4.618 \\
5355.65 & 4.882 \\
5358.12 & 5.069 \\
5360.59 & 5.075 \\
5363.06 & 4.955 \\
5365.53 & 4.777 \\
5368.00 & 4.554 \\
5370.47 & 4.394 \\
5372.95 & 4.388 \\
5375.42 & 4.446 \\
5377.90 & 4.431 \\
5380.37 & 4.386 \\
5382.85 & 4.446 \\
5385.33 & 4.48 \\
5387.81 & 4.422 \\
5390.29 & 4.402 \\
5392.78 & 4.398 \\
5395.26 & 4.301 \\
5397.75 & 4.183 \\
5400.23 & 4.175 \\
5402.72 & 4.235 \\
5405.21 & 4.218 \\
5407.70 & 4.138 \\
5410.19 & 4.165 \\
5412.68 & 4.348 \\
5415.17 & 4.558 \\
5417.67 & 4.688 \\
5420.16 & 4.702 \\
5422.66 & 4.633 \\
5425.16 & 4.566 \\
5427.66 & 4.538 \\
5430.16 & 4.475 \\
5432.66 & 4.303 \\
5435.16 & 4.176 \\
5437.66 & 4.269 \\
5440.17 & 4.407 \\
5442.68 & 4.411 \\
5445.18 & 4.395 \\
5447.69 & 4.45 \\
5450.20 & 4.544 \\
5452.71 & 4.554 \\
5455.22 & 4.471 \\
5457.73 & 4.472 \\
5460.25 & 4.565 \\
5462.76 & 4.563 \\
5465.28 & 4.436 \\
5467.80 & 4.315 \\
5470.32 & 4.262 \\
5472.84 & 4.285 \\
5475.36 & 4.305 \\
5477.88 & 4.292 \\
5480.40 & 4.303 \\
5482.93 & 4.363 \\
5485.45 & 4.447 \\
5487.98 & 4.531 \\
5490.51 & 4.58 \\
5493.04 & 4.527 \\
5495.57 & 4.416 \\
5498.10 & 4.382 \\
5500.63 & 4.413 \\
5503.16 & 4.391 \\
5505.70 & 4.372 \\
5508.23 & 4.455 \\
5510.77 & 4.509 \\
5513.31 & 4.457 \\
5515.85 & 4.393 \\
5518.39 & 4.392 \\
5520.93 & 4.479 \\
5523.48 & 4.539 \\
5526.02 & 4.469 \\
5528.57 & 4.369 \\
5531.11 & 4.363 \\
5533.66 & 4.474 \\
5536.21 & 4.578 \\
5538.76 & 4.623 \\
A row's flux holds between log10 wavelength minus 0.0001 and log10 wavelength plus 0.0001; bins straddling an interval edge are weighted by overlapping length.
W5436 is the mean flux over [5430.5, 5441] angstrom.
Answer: 4.3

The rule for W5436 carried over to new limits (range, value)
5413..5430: 4.59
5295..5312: 4.46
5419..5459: 4.46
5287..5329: 4.43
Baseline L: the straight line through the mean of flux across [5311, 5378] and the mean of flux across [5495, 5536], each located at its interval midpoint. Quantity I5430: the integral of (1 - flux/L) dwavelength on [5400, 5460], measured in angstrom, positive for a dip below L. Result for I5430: 0.9 angstrom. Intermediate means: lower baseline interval 4.54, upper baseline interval 4.43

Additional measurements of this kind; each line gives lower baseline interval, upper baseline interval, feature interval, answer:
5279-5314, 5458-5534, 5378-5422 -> 0.6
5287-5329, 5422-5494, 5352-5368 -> -1.6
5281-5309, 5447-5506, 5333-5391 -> -1.8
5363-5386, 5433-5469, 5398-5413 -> 0.9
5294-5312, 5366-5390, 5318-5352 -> 0.4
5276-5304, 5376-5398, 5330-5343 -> -0.2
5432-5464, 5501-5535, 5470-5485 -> 0.4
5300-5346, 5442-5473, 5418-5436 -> -0.2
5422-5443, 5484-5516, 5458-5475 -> 0.1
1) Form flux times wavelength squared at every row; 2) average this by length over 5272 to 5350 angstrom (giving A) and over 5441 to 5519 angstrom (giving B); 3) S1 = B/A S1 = 1.1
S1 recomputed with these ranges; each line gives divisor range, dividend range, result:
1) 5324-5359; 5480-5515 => 1.04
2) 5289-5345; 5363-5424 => 1.02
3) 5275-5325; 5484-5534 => 1.09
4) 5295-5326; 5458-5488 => 1.05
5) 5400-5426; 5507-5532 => 1.05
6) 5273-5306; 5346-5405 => 1.06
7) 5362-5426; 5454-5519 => 1.03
